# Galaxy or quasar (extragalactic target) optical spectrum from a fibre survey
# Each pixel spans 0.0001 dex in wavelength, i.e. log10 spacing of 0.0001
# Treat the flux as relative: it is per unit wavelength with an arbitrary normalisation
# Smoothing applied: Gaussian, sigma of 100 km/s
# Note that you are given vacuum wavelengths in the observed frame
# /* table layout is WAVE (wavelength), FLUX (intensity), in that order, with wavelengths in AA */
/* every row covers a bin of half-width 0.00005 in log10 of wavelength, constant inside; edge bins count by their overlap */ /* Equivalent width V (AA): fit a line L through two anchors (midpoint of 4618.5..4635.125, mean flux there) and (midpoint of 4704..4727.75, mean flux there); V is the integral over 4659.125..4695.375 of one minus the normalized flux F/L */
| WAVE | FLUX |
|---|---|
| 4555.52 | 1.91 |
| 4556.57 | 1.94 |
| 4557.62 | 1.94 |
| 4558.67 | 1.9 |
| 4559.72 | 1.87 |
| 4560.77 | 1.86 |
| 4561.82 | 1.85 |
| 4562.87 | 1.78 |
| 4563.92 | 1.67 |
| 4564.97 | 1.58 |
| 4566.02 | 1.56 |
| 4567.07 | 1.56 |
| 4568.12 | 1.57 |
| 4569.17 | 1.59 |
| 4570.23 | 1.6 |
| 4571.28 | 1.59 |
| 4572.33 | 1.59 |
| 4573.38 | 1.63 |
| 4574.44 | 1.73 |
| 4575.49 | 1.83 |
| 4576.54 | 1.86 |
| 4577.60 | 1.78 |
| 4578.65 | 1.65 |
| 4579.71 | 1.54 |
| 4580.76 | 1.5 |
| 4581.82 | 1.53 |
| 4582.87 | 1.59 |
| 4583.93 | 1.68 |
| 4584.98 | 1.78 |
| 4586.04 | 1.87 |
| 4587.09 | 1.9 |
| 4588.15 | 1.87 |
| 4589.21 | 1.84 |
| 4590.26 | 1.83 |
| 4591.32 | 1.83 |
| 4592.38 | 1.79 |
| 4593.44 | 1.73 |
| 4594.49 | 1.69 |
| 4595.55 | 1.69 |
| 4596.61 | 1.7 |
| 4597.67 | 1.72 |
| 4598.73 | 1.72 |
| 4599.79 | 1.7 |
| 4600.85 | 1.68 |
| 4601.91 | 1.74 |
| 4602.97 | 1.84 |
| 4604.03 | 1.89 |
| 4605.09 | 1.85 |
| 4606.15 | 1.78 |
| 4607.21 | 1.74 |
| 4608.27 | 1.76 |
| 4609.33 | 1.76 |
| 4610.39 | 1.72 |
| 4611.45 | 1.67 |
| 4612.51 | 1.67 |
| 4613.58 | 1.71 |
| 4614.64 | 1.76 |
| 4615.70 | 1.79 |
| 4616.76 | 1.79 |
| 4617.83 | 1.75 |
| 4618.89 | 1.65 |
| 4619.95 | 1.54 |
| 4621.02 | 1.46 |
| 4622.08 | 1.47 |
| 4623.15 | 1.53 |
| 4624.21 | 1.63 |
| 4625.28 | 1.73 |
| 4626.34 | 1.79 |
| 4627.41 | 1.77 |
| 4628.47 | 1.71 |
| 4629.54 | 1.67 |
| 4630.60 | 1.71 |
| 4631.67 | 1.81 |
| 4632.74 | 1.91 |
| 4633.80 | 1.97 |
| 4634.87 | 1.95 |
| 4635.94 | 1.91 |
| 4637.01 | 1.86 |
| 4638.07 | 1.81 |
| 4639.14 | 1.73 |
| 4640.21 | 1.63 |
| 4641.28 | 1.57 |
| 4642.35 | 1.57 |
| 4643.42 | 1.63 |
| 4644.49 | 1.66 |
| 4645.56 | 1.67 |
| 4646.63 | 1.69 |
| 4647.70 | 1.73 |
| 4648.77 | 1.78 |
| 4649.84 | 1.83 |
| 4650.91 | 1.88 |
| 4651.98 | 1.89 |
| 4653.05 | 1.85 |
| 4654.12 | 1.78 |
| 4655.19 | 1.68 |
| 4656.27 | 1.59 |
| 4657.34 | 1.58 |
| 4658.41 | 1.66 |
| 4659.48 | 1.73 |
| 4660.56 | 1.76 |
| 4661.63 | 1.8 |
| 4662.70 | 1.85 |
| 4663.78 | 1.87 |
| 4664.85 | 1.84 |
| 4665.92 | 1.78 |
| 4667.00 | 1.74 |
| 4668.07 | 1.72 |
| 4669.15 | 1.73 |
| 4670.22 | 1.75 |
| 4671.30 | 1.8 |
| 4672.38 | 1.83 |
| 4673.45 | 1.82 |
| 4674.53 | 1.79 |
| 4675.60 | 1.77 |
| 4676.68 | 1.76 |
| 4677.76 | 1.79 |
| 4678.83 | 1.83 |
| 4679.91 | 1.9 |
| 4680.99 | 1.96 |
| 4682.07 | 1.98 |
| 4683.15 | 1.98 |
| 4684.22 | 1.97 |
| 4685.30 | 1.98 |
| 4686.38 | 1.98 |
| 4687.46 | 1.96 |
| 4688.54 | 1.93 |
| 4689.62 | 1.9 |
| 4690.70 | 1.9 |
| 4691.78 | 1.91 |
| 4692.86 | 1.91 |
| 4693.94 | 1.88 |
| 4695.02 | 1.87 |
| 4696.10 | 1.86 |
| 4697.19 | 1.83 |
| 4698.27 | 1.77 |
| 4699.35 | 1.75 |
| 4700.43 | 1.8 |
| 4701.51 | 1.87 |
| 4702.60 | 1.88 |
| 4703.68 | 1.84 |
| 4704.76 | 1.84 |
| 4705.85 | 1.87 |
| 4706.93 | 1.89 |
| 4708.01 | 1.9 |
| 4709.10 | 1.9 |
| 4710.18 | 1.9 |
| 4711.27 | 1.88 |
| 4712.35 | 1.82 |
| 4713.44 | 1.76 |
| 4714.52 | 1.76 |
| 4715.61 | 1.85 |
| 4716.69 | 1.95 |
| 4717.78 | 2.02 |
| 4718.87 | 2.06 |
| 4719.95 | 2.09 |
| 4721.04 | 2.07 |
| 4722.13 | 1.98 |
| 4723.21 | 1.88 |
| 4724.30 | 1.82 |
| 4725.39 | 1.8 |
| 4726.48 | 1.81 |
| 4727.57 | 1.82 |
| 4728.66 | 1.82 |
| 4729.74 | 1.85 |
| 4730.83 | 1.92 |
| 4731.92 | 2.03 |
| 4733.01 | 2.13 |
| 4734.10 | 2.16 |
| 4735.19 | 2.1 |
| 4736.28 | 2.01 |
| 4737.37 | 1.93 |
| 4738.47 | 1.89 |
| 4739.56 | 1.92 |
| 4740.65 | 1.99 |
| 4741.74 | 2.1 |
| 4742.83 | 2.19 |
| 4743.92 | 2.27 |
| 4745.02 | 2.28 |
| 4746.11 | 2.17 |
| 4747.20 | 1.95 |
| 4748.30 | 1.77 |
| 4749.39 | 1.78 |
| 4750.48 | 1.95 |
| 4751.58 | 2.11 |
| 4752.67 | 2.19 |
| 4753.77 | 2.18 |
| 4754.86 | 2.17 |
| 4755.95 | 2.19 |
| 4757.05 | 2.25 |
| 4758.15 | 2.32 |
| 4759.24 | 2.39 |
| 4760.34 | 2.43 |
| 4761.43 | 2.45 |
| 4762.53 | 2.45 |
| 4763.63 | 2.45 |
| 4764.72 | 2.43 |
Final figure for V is -0.8 AA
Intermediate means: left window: 1.7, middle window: 1.85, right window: 1.89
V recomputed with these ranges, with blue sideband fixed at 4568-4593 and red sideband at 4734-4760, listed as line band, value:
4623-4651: 1.4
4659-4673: 0.9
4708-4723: 0.7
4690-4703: 0.8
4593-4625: 1.3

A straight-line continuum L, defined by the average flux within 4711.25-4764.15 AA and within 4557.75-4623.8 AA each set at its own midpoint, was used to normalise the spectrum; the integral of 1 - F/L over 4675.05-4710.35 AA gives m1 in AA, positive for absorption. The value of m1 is 1.1 AA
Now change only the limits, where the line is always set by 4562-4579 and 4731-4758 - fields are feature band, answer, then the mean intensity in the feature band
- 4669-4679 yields 0.63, 1.79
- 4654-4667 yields 0.93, 1.74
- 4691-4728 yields 2.09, 1.88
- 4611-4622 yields 0.63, 1.67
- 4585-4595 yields -0.61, 1.82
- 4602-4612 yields -0.15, 1.78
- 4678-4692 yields -0.01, 1.93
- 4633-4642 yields 0.10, 1.8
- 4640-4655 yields 0.97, 1.73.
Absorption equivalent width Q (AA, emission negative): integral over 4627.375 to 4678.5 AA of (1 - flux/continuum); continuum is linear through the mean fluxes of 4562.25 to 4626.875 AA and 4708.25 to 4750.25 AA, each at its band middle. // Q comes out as 1.4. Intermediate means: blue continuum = 1.7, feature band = 1.76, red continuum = 1.96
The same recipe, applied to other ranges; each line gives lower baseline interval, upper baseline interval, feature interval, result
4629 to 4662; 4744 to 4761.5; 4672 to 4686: 0.0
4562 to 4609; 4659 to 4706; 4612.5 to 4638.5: 0.5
